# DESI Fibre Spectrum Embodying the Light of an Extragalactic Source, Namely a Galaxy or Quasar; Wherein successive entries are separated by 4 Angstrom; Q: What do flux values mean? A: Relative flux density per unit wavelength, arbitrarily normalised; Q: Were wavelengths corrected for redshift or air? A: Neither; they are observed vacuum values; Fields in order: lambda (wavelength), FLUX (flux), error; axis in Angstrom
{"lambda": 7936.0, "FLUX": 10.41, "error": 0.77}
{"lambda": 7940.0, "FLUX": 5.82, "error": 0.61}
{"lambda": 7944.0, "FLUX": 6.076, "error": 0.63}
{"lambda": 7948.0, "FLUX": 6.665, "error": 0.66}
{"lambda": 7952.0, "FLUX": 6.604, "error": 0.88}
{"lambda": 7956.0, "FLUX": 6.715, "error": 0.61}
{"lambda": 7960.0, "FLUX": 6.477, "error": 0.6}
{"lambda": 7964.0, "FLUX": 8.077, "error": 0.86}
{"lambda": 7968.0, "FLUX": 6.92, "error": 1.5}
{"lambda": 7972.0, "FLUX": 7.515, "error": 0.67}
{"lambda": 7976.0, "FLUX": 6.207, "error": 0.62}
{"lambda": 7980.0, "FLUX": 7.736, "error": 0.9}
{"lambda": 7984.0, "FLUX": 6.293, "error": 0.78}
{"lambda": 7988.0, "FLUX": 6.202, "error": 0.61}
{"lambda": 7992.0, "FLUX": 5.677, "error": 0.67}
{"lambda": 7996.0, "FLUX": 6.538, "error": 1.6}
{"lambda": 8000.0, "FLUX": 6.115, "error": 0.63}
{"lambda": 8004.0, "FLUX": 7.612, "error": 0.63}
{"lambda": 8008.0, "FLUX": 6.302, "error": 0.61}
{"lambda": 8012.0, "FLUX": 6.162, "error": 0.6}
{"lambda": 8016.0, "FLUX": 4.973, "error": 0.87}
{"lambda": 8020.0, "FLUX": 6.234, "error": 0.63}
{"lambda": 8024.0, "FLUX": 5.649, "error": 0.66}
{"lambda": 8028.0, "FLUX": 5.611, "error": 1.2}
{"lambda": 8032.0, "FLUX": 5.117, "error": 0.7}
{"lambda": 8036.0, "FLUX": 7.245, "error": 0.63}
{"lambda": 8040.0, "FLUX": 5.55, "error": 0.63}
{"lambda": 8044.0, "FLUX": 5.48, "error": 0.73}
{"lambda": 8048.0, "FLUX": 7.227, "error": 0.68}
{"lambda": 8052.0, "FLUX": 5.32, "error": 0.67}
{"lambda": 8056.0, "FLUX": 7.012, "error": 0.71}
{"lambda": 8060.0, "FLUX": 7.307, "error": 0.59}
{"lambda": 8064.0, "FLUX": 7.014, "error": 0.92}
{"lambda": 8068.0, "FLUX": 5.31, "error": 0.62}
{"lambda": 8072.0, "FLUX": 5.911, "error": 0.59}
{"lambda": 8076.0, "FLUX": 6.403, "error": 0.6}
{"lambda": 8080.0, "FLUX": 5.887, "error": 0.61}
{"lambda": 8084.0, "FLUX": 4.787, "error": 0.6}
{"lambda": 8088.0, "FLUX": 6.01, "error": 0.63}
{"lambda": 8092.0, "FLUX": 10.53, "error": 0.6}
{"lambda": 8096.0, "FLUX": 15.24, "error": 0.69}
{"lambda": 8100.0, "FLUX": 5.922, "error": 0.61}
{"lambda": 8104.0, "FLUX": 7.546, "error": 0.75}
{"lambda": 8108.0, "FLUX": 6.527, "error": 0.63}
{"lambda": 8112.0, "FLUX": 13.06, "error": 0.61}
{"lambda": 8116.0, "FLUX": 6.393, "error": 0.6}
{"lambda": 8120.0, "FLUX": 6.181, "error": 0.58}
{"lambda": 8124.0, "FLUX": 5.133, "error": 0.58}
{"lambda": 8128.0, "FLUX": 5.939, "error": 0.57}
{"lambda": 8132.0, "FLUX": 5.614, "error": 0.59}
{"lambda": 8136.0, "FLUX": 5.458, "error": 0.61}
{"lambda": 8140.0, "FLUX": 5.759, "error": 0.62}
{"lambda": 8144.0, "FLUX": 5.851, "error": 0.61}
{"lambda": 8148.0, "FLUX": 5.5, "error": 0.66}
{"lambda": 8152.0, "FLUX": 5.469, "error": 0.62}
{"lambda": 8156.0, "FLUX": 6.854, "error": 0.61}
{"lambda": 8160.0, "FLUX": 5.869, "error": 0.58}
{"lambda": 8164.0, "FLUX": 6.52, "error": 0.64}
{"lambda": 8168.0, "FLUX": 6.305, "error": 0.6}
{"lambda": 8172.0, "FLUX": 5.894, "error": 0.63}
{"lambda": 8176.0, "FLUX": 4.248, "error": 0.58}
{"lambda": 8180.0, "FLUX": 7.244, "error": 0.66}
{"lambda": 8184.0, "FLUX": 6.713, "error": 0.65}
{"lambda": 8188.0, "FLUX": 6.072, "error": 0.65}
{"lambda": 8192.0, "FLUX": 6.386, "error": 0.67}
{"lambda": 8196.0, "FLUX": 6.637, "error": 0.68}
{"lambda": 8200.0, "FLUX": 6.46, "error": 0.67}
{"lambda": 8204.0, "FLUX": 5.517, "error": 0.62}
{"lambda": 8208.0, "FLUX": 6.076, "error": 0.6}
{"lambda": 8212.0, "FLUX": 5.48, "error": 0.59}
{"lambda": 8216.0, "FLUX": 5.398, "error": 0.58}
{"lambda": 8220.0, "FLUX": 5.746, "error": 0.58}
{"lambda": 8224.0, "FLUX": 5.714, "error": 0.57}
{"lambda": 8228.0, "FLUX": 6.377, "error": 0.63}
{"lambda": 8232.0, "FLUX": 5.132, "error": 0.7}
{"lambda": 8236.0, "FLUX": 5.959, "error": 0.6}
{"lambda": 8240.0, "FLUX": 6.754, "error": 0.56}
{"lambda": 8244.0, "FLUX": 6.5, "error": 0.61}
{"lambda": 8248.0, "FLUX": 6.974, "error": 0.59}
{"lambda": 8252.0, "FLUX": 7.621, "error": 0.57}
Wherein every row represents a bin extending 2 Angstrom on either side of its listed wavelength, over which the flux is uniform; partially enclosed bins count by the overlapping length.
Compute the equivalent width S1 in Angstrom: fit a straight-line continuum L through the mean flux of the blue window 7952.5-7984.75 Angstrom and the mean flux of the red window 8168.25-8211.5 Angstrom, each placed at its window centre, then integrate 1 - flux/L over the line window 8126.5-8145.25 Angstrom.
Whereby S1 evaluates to 1.8 Angstrom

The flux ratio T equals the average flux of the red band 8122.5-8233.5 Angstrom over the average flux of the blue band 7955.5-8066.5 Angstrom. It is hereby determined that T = 0.92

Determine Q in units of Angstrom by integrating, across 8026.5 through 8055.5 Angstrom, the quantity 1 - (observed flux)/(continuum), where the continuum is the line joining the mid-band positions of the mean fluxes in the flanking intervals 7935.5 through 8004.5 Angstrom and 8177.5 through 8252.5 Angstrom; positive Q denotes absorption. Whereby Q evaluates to 2.70 Angstrom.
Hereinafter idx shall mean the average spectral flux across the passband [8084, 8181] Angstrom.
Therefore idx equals 6.83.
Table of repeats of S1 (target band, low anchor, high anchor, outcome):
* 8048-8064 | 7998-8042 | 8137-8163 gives -1.8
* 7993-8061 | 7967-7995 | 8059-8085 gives 1.9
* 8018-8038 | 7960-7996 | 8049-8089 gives 1.4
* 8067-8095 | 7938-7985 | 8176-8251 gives -1.3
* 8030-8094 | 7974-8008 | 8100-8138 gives 3.0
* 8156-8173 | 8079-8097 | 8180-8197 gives 1.7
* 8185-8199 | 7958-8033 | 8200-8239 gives -1.3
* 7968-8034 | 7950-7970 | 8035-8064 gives 4.6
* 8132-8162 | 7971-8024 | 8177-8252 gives 2.1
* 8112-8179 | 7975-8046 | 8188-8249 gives 0.5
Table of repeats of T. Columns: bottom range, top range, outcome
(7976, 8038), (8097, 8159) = 1.06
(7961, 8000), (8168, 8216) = 0.90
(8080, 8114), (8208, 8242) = 0.68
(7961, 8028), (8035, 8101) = 1.07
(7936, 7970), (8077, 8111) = 1.15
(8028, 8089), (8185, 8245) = 0.99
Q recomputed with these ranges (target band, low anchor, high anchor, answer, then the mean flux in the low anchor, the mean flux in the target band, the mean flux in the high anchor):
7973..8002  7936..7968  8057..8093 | 1.4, 6.89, 6.43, 6.48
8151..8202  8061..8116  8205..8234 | 0.8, 7.65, 6.22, 5.7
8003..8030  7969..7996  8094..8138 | 3.3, 6.61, 6.02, 7.55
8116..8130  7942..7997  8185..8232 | 0.9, 6.7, 5.84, 5.97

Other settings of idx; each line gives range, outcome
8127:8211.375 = 6.01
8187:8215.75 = 6.05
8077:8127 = 7.7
